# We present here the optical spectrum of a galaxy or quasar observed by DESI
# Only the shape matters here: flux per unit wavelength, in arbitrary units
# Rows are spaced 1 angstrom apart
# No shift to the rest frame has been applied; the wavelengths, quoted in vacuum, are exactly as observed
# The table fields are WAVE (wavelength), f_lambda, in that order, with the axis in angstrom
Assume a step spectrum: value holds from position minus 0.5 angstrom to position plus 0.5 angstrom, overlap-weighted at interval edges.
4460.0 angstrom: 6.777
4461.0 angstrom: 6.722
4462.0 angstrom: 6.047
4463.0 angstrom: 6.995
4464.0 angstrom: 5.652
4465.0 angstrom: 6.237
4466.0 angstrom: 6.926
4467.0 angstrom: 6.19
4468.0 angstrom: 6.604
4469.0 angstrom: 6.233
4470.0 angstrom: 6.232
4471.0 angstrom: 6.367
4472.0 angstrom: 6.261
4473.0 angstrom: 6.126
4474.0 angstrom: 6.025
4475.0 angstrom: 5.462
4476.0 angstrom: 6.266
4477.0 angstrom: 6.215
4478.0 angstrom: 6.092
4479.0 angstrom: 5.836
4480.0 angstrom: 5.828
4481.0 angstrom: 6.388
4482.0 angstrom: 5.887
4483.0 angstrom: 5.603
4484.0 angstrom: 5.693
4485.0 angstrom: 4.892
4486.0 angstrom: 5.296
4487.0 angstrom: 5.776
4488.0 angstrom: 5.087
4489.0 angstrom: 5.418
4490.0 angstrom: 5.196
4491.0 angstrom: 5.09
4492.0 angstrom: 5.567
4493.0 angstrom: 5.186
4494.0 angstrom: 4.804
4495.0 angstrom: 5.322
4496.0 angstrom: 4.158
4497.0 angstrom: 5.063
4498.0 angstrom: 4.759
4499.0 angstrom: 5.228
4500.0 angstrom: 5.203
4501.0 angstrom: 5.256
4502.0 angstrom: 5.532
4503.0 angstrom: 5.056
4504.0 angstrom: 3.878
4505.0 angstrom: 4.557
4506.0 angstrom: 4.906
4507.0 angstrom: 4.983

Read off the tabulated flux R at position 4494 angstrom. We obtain 4.804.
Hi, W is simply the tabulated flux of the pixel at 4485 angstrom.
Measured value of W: 4.892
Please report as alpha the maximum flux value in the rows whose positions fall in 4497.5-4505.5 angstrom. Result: 5.532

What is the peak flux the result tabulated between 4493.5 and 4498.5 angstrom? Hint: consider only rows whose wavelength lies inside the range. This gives 5.322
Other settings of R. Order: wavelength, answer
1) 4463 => 6.995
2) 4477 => 6.215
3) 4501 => 5.256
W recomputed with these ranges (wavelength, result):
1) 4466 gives 6.926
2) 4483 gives 5.603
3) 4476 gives 6.266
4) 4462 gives 6.047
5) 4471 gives 6.367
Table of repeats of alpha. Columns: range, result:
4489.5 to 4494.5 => 5.567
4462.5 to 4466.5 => 6.995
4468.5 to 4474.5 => 6.367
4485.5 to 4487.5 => 5.776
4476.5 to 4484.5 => 6.388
